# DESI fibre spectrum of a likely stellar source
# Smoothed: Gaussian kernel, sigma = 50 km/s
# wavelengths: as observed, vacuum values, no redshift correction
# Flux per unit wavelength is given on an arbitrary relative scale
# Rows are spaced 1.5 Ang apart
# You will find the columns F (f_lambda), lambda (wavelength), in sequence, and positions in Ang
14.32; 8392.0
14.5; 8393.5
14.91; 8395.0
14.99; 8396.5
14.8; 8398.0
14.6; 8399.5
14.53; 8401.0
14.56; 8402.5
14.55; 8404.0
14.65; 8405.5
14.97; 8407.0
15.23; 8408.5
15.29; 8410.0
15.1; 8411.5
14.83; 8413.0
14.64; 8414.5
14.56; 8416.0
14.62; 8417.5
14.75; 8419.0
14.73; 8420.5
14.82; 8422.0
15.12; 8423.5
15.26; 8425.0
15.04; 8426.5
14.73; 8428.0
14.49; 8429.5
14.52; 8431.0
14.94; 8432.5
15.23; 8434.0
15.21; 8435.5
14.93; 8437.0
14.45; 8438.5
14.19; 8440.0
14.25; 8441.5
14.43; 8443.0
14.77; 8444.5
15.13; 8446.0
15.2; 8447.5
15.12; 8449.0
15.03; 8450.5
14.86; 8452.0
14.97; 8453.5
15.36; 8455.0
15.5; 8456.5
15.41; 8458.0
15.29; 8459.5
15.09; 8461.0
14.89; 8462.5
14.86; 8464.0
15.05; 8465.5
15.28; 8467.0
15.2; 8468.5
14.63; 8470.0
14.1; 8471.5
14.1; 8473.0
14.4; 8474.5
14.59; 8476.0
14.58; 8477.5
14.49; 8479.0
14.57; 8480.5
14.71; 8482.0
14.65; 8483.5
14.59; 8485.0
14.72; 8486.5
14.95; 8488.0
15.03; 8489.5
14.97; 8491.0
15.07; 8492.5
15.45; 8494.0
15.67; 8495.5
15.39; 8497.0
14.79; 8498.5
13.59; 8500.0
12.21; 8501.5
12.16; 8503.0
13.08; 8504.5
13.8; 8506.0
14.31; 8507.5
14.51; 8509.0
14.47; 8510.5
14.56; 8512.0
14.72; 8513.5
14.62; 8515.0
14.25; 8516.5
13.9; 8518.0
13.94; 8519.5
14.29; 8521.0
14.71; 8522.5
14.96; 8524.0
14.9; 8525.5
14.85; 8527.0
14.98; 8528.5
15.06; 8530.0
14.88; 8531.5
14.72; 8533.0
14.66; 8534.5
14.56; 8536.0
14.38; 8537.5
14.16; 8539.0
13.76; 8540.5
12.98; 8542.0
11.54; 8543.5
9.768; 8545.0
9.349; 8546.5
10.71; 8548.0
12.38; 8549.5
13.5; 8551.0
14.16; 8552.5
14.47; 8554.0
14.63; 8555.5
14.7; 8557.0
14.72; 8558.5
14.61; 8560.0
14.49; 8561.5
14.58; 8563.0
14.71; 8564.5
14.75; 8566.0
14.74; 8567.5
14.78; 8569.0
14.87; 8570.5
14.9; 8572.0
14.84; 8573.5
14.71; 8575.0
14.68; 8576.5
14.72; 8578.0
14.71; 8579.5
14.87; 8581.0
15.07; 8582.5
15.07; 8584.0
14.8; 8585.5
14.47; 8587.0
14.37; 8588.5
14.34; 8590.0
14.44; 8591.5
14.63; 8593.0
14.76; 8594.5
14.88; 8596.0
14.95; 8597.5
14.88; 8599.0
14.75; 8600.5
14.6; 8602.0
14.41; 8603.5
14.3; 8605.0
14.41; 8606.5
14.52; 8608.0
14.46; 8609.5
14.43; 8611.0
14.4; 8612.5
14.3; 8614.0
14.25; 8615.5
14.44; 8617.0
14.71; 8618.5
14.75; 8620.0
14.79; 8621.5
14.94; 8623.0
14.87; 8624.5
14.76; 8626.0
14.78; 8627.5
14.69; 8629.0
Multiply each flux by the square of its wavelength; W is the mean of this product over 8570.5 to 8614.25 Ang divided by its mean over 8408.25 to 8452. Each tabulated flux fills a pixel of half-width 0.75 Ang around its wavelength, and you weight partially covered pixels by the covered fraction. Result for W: 1.0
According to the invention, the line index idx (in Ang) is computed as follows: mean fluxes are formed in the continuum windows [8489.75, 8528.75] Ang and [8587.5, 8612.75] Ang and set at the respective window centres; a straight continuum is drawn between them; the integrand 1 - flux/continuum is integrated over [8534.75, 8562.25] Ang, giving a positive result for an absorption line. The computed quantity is 2.22 Ang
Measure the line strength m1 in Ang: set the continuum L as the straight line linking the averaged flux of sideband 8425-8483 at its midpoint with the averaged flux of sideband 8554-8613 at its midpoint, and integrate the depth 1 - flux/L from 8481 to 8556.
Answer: 3.6 Ang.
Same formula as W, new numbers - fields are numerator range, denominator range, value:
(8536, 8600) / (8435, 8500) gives 0.97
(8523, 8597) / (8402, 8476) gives 0.98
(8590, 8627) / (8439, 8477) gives 1.02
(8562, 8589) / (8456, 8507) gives 1.03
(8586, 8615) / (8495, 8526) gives 1.04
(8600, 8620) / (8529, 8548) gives 1.11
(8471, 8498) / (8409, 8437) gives 1.01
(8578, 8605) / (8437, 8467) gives 1.02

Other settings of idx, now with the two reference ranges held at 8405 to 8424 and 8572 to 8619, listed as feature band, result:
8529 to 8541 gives 0.13 Ang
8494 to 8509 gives 0.77 Ang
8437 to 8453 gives 0.08 Ang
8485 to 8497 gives -0.28 Ang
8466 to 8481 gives 0.19 Ang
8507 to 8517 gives 0.16 Ang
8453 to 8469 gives -0.40 Ang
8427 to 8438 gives -0.01 Ang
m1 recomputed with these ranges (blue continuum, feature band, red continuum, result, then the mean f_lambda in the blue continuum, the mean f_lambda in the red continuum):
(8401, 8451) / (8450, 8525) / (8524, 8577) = -0.92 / 14.8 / 14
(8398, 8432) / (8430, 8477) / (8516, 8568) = -1.07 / 14.8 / 13.9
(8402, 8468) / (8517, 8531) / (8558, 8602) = 0.17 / 14.9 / 14.7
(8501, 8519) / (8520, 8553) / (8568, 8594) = 1.39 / 13.9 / 14.7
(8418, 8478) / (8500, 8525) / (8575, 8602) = 1.31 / 14.9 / 14.7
